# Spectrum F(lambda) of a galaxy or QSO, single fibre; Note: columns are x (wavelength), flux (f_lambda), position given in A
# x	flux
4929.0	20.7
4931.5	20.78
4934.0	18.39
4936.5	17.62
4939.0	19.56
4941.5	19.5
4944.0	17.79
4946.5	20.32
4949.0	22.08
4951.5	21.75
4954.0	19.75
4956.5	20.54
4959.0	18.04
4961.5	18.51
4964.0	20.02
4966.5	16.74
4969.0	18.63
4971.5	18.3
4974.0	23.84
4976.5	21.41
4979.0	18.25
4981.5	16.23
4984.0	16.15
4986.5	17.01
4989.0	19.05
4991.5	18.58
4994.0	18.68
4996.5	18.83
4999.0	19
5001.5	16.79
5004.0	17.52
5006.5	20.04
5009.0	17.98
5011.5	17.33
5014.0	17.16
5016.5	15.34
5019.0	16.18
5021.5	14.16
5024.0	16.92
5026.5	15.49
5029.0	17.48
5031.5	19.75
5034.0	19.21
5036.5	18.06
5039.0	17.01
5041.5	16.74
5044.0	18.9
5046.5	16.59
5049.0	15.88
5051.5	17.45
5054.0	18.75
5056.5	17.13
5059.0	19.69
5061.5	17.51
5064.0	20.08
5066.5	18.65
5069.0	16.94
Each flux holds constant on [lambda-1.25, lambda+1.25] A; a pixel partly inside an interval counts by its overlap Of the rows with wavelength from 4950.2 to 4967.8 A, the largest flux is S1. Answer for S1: 21.75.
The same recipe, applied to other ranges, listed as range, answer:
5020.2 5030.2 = 17.48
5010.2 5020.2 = 17.33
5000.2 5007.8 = 20.04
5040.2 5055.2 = 18.9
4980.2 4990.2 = 19.05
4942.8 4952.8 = 22.08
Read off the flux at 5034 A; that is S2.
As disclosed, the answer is 19.21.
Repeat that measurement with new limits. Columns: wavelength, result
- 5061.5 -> 17.51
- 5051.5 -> 17.45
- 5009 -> 17.98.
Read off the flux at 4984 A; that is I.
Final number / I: 16.15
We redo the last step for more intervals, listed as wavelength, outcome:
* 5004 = 17.52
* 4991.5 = 18.58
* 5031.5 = 19.75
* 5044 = 18.9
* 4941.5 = 19.5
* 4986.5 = 17.01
